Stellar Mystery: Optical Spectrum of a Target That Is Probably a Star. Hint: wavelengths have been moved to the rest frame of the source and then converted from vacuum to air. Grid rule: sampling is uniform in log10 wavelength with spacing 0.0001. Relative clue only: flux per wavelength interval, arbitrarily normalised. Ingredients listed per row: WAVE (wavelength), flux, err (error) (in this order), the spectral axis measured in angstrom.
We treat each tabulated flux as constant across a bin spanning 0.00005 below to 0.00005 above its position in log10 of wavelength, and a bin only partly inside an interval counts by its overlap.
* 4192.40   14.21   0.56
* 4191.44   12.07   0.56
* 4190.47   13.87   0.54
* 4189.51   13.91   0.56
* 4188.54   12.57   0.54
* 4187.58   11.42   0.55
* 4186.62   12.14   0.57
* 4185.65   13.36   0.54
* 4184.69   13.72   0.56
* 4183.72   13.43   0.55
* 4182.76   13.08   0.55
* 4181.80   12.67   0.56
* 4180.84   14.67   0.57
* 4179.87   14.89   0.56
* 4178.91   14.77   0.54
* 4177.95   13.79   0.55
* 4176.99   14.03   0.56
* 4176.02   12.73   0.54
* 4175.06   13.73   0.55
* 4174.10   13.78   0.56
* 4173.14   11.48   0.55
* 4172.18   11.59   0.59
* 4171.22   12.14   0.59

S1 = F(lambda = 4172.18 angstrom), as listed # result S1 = 11.59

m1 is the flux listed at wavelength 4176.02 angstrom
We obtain 12.73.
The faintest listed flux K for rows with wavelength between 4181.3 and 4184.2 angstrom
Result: 12.67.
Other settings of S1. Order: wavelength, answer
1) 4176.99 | 14.03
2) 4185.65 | 13.36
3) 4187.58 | 11.42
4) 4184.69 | 13.72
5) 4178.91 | 14.77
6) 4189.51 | 13.91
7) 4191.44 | 12.07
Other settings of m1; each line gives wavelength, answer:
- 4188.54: 12.57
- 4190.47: 13.87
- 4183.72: 13.43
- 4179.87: 14.89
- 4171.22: 12.14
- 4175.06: 13.73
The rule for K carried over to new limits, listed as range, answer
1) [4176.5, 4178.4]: 13.79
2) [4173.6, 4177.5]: 12.73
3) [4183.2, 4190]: 11.42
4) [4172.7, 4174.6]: 11.48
